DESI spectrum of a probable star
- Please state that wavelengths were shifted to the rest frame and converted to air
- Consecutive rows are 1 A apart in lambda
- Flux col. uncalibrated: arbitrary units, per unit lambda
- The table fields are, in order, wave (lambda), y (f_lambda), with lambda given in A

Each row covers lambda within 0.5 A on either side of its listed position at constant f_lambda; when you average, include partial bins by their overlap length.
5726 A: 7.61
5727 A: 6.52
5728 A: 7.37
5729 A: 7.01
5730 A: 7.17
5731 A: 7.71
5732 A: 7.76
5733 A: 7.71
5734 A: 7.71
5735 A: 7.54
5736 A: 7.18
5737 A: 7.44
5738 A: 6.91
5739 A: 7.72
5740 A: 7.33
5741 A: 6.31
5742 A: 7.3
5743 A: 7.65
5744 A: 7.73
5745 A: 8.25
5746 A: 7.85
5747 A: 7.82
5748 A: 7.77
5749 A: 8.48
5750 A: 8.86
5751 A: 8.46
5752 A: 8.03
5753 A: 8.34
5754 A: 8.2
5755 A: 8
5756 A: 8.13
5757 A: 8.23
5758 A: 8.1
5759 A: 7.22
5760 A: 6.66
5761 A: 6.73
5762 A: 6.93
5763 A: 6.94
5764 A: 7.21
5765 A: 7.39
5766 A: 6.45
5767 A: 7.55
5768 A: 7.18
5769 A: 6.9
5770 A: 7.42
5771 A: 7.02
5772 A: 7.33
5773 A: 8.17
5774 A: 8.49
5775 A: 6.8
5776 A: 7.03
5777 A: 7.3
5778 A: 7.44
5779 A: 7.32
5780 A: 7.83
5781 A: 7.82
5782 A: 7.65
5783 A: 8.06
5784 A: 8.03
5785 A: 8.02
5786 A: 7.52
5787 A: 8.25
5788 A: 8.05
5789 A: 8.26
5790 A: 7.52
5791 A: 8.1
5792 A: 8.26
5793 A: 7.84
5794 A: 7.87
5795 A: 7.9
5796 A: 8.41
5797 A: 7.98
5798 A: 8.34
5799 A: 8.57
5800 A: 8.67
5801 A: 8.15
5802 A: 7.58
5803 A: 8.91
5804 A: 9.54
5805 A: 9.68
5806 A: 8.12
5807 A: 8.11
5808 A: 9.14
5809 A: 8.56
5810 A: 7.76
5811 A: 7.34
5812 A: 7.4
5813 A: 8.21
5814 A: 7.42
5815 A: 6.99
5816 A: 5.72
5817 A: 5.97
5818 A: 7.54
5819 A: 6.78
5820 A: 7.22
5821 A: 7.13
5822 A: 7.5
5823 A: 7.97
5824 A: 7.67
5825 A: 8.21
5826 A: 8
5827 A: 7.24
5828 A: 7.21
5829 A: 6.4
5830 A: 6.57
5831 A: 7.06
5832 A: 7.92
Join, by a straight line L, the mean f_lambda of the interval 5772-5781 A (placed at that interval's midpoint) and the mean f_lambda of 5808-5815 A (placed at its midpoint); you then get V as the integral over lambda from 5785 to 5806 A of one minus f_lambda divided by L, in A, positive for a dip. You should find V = -1.5 A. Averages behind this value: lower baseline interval 7.55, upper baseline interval 7.82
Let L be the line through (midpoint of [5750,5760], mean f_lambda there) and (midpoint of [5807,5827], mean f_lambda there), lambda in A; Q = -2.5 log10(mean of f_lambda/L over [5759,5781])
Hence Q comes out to 0.09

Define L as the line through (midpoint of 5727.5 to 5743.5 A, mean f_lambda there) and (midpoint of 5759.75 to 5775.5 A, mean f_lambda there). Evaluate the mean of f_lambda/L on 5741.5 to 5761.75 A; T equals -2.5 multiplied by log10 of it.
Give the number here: -0.09 mag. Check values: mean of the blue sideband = 7.36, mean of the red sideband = 7.21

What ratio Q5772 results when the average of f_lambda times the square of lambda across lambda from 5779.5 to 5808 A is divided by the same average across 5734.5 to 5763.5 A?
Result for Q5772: 1.1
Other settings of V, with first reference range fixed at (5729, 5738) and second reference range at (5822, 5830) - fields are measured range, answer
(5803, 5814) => -1.3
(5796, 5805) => -1.3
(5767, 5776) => 0.1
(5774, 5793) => -0.7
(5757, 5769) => 0.5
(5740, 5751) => -0.5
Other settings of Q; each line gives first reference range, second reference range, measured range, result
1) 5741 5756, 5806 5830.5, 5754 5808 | -0.012 mag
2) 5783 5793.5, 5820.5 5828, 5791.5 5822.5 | -0.011 mag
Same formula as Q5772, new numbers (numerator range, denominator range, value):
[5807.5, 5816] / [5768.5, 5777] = 1.06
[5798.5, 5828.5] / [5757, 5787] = 1.07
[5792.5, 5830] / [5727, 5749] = 1.07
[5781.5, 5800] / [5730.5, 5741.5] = 1.11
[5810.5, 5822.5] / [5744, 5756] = 0.89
